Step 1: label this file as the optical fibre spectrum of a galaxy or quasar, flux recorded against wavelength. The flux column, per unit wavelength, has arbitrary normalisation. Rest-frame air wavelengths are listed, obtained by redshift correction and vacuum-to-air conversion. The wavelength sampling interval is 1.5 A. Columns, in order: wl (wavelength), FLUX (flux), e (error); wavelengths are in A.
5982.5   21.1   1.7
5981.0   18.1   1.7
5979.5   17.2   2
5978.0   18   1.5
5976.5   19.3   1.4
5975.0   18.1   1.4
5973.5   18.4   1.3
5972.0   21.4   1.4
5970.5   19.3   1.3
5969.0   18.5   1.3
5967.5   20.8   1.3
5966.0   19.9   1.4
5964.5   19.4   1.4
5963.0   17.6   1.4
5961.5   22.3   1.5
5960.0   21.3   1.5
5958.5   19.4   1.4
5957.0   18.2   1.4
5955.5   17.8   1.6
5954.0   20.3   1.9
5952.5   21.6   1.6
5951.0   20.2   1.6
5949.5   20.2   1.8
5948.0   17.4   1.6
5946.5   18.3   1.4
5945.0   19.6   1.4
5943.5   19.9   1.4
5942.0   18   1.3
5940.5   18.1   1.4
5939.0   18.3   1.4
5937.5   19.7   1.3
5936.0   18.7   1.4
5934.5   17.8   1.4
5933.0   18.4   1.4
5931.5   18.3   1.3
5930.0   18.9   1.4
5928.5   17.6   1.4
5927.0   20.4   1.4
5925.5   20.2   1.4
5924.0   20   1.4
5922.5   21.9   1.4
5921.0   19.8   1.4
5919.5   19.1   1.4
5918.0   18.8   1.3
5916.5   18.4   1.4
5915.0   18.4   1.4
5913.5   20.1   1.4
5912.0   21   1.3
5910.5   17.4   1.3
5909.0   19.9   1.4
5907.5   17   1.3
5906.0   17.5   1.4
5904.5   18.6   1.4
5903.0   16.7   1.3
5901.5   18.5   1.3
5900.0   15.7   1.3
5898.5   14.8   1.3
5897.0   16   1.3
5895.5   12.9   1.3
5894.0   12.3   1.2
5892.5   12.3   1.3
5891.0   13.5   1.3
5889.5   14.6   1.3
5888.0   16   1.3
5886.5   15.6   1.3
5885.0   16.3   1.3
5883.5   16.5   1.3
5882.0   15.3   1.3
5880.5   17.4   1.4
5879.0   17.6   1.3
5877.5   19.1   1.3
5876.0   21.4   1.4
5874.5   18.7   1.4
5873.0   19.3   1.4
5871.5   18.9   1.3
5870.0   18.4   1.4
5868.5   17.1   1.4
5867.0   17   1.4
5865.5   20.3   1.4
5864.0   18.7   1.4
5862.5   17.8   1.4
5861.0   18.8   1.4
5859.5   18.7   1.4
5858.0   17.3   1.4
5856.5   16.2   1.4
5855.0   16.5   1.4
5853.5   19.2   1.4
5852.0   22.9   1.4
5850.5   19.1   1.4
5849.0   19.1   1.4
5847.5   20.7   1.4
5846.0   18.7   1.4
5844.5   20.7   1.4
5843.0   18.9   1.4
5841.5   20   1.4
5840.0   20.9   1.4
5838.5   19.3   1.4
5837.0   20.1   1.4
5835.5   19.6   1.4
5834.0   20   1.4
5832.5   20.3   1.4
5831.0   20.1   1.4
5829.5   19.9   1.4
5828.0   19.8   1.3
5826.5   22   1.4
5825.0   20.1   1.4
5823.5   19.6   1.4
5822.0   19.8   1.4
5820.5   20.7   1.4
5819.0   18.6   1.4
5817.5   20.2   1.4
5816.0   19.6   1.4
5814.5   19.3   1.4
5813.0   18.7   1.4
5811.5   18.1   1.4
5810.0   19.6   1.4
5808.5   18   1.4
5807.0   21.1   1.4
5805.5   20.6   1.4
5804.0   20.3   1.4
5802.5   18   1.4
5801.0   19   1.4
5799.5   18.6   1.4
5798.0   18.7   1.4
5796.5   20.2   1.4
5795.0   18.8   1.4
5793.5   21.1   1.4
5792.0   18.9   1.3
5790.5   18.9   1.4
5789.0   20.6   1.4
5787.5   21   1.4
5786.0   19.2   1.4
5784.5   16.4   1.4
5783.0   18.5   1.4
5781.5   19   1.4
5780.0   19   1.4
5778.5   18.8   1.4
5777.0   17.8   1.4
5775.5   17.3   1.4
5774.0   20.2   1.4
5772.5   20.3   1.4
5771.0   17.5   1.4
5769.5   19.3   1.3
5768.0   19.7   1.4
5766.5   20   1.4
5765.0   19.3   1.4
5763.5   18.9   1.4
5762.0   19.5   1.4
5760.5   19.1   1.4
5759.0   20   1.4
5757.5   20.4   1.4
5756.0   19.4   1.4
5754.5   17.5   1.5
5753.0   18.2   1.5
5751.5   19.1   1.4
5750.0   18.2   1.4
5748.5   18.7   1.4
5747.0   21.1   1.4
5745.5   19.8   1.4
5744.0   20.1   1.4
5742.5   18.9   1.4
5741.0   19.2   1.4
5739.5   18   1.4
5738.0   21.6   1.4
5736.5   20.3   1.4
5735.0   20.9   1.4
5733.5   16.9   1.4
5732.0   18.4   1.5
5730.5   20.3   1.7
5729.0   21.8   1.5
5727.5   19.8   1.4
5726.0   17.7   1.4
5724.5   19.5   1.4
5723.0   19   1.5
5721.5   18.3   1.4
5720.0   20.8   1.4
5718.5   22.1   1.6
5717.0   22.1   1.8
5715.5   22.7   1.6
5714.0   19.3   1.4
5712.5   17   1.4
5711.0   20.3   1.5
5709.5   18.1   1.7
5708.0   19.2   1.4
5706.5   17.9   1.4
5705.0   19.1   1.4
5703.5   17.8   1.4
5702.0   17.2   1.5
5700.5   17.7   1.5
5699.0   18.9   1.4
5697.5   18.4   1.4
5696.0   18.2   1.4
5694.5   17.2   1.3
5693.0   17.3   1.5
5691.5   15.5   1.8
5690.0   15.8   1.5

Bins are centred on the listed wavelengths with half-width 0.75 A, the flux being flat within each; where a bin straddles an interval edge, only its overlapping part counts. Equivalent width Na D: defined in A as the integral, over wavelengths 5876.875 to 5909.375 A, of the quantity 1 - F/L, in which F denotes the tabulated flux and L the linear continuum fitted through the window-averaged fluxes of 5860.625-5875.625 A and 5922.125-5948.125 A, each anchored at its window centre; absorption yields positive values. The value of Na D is 4.6 A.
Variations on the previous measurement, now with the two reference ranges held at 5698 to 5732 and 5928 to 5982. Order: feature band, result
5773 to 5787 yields 0.5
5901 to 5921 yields 0.5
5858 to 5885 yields 1.4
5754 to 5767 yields 0.0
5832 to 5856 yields -0.6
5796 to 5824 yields -0.2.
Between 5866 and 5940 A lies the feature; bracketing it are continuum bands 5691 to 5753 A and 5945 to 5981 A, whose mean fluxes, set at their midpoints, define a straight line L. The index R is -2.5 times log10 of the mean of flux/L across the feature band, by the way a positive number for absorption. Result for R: 0.09 mag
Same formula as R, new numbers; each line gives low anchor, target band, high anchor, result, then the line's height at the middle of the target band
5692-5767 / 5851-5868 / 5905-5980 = 0.04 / 19.2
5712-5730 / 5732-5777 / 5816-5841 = 0.04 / 20.1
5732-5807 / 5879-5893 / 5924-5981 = 0.23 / 19.2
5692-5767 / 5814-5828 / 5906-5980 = -0.04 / 19.2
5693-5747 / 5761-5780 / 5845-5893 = -0.02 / 18.8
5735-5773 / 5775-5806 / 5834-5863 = 0.01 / 19.3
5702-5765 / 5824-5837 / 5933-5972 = -0.05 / 19.4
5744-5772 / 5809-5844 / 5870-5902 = -0.12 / 17.7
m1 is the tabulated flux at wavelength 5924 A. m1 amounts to 20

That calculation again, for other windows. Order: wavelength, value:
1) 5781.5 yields 19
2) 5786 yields 19.2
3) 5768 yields 19.7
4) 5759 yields 20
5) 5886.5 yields 15.6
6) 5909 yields 19.9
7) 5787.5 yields 21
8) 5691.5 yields 15.5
